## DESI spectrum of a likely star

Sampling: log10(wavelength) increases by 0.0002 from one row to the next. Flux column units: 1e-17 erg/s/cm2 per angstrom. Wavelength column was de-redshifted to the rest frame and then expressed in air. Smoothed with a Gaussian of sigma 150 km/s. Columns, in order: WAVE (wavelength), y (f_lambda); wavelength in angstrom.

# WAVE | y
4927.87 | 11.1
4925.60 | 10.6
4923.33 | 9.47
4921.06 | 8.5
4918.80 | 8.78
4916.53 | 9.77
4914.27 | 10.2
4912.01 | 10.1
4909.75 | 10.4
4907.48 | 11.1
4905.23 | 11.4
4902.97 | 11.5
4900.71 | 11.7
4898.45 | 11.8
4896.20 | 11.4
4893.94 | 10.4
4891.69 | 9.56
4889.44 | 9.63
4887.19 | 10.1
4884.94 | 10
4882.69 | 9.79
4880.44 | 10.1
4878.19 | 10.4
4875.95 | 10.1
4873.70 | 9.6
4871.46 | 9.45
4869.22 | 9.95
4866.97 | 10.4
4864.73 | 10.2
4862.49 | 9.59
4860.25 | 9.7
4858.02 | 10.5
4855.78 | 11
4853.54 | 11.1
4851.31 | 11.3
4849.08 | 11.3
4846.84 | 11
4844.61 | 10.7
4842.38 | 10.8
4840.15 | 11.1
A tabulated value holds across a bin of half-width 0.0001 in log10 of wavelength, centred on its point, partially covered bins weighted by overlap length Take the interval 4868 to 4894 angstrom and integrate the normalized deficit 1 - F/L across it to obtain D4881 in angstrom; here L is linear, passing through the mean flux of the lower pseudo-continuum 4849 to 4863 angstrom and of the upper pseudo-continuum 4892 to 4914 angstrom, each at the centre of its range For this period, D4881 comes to 2.2 angstrom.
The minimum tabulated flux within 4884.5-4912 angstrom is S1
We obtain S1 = 9.56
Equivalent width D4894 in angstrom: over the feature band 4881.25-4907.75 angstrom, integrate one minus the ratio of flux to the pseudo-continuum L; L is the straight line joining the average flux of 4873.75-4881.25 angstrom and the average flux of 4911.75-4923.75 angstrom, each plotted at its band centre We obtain -2.3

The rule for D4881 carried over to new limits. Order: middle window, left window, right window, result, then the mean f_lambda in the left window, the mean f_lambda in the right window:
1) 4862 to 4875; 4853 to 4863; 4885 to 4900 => 0.66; 10.4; 10.5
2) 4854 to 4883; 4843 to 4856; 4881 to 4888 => 1.03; 11.1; 9.96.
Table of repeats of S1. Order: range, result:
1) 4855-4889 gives 9.45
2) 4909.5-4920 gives 8.78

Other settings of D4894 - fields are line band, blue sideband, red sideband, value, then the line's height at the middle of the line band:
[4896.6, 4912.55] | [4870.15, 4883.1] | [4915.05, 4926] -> -2.70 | 9.57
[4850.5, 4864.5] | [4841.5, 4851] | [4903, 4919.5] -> 0.49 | 10.9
